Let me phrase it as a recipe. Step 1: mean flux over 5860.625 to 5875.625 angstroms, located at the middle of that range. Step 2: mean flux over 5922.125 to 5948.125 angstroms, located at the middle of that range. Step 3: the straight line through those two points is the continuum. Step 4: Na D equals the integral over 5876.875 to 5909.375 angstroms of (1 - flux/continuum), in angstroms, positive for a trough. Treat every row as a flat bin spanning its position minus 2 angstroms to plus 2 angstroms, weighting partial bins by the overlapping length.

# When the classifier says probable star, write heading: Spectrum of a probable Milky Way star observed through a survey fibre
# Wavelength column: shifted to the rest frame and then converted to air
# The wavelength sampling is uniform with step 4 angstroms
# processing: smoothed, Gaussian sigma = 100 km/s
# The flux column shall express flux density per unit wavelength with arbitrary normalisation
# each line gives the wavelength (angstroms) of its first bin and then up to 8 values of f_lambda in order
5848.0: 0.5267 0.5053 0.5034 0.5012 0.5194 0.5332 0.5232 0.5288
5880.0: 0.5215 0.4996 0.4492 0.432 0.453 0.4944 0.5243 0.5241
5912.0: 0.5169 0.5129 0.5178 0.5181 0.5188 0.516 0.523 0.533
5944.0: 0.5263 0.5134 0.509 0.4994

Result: 2.2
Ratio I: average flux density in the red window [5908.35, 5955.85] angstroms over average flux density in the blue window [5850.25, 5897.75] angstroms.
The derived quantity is 1.04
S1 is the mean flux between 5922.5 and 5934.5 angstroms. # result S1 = 0.518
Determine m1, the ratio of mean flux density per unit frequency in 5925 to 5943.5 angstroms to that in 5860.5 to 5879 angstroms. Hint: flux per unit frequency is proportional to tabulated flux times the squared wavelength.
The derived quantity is 1.02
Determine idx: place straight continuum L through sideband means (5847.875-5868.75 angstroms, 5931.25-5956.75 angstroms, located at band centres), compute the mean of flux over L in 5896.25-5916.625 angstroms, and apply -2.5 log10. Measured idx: 0.01 mag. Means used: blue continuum 0.513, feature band 0.509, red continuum 0.518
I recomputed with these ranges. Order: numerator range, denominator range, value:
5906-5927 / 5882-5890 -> 1.09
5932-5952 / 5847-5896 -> 1.04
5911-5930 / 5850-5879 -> 1.00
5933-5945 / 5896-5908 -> 1.05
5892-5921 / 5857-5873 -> 0.97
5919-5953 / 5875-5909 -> 1.06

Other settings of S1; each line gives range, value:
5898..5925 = 0.515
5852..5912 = 0.501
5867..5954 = 0.508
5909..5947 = 0.52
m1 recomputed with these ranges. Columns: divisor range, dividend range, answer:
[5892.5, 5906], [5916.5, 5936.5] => 1.08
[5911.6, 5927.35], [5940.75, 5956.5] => 1.01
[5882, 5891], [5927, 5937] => 1.12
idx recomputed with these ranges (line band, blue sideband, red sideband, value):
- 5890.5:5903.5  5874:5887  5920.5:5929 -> 0.101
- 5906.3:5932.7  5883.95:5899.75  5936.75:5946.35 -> -0.045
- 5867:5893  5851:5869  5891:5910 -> 0.002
